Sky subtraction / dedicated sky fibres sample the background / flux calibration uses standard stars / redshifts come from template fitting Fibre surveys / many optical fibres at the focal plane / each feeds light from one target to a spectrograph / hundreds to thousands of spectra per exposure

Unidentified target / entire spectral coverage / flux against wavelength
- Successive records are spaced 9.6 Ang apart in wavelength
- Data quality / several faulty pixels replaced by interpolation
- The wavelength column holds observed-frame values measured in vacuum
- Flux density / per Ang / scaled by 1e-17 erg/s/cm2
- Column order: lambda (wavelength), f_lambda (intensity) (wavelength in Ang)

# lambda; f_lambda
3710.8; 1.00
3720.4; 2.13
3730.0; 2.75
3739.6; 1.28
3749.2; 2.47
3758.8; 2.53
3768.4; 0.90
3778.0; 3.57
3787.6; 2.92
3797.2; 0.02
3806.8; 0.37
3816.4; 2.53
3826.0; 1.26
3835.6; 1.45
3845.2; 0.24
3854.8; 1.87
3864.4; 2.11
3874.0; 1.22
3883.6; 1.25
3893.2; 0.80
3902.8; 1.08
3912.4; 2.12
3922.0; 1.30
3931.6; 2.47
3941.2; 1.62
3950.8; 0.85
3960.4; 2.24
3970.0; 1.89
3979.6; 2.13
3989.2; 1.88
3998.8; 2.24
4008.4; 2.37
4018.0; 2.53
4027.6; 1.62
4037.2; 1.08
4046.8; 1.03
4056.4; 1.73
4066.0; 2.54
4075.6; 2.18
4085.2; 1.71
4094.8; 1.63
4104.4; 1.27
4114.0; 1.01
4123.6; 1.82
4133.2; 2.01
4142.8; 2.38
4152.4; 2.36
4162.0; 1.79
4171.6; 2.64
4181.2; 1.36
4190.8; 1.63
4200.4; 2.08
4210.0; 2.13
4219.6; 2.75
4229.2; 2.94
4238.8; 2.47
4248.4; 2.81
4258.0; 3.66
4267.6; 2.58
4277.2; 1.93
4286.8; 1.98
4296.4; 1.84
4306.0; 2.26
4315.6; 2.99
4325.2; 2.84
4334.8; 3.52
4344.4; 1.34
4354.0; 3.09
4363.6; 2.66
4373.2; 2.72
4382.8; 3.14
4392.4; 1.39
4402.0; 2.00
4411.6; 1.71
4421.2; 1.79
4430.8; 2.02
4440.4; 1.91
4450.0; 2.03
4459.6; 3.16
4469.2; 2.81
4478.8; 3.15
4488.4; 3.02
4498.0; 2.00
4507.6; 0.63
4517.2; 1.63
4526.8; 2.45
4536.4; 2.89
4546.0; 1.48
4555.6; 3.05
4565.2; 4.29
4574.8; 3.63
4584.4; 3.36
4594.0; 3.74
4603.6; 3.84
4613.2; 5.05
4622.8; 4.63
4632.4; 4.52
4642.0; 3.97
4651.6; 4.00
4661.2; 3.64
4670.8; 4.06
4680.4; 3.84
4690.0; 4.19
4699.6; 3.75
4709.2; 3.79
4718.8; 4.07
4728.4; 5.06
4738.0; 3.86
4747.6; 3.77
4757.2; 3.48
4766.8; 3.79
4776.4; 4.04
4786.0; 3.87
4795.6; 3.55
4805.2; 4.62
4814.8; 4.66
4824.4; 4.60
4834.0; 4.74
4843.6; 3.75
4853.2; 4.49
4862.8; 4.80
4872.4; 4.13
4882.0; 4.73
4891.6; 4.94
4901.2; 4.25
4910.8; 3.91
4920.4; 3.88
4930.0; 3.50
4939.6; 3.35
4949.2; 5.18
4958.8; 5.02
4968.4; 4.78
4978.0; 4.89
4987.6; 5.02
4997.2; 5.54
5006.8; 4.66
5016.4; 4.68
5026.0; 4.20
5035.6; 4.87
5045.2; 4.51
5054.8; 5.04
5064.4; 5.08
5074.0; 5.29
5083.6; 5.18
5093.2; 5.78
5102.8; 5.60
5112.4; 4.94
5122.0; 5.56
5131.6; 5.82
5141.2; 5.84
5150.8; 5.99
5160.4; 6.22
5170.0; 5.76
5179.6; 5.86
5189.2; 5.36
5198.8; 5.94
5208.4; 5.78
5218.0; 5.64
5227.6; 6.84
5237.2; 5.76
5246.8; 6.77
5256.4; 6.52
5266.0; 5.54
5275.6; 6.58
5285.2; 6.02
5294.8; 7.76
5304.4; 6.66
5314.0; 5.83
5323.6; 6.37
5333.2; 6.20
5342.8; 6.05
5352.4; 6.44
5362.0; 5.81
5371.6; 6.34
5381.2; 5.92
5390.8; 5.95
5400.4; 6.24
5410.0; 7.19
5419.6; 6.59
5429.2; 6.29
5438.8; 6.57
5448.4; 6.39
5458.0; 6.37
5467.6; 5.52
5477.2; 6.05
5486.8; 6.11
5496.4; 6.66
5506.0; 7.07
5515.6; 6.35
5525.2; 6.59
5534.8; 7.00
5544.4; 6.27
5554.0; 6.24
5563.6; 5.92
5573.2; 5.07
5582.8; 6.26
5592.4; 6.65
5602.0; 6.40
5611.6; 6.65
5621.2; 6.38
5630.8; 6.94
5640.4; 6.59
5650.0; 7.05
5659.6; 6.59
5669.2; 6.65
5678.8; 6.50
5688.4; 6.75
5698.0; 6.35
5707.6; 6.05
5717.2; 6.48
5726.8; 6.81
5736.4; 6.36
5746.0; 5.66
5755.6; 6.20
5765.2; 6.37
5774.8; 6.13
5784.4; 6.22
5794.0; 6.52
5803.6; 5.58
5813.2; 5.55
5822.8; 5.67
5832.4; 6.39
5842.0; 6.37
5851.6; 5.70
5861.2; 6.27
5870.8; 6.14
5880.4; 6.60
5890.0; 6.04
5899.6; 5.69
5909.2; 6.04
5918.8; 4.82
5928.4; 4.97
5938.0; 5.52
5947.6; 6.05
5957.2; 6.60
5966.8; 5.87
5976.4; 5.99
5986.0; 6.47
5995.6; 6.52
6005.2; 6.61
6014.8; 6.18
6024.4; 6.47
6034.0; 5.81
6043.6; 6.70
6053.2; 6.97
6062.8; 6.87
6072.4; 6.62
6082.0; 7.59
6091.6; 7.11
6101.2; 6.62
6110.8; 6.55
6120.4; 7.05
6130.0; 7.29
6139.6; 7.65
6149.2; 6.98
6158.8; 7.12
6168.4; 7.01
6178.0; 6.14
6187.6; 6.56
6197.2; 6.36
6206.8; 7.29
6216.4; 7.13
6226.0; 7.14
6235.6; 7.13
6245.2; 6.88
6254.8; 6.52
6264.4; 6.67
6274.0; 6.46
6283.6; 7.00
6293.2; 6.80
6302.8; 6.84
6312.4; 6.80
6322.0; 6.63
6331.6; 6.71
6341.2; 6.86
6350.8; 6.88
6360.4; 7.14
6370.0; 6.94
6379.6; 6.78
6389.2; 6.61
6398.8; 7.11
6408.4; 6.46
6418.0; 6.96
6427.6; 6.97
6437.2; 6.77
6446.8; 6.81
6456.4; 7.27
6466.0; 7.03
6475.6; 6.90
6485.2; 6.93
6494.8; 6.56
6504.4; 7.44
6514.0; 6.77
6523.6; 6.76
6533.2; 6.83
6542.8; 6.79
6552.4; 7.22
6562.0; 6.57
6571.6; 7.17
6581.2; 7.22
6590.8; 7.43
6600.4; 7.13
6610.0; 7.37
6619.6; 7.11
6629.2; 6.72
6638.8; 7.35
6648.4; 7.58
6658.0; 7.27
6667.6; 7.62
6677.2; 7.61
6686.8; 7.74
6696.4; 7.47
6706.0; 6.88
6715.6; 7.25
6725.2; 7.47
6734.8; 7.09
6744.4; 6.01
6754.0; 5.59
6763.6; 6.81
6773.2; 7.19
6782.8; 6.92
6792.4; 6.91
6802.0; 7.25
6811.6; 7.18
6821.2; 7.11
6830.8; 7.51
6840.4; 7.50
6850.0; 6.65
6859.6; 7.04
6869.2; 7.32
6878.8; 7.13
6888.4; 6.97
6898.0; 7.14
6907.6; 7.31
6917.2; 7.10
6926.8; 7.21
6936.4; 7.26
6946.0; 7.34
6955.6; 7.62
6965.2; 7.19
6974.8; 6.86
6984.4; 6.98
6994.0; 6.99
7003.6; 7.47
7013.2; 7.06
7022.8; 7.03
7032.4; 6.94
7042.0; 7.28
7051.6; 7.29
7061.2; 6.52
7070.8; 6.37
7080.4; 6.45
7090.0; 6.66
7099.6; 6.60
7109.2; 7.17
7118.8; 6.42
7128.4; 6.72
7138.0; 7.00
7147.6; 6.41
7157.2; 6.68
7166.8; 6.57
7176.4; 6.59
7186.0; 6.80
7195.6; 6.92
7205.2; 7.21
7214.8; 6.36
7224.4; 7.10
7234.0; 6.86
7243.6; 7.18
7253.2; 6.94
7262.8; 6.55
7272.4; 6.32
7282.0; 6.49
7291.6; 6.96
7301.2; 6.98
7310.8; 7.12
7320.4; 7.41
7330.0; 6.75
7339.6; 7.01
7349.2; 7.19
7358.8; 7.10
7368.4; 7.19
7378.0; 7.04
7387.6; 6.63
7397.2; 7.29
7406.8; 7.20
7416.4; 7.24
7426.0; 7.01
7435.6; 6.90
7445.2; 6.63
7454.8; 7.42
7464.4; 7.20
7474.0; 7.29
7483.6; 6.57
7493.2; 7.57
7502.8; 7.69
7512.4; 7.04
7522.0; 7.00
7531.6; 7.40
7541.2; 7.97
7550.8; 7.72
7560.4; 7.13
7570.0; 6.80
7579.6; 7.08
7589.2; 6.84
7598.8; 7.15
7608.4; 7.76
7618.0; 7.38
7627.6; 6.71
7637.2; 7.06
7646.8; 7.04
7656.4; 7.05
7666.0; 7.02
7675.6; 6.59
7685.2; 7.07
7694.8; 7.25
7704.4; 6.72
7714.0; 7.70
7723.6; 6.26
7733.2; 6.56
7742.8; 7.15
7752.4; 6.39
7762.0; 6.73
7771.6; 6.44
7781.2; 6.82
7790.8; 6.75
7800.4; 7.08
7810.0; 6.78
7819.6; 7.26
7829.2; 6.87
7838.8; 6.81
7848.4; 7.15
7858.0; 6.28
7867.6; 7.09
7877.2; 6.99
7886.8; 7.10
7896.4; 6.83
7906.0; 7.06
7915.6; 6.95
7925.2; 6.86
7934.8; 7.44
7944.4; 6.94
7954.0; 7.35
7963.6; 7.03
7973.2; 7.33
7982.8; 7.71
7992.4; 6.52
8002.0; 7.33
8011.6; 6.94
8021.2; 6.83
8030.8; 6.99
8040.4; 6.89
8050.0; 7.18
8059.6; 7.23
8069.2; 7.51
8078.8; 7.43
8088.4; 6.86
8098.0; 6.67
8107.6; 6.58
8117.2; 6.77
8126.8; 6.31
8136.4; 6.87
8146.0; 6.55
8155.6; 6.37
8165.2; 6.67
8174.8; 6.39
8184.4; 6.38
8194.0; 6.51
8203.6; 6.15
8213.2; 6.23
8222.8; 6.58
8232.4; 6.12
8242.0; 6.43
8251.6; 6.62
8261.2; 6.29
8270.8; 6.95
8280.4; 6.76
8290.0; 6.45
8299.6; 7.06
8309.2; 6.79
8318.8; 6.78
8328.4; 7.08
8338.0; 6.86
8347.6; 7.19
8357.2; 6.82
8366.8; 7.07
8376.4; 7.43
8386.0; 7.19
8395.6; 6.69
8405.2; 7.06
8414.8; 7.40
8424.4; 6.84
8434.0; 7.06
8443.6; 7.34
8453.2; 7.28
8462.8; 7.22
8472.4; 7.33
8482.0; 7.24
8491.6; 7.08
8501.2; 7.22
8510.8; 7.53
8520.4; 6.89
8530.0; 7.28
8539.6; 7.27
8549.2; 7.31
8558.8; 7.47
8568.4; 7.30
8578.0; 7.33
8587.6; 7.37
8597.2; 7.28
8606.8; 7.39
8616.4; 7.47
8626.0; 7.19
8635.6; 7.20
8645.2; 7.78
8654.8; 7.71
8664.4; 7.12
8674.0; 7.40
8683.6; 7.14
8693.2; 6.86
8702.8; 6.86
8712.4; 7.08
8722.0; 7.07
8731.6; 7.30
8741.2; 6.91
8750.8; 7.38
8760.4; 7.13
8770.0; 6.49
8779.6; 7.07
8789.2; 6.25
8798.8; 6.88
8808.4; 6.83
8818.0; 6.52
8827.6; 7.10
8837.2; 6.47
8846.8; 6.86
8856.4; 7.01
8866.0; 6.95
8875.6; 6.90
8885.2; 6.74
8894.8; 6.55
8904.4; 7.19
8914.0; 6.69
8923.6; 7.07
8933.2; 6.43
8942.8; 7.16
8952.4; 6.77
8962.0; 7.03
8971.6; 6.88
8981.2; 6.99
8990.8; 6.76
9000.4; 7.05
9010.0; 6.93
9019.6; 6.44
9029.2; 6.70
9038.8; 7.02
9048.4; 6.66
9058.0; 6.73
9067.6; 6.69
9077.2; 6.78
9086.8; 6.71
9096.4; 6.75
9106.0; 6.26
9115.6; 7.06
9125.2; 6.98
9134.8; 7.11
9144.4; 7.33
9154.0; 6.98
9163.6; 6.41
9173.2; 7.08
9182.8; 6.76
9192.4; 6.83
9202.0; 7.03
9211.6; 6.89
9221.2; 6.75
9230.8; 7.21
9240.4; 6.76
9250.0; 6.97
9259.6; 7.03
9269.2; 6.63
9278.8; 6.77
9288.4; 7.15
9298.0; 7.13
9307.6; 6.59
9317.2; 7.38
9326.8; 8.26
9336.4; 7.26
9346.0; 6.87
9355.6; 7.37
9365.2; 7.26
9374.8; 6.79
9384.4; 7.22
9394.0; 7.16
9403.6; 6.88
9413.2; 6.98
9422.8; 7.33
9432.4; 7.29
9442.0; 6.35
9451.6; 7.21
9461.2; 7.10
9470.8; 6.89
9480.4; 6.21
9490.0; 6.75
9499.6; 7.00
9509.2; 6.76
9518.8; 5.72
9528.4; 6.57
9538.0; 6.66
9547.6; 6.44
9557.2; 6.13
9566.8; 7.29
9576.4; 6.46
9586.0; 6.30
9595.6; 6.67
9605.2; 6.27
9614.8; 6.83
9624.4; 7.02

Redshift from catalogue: 0.145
